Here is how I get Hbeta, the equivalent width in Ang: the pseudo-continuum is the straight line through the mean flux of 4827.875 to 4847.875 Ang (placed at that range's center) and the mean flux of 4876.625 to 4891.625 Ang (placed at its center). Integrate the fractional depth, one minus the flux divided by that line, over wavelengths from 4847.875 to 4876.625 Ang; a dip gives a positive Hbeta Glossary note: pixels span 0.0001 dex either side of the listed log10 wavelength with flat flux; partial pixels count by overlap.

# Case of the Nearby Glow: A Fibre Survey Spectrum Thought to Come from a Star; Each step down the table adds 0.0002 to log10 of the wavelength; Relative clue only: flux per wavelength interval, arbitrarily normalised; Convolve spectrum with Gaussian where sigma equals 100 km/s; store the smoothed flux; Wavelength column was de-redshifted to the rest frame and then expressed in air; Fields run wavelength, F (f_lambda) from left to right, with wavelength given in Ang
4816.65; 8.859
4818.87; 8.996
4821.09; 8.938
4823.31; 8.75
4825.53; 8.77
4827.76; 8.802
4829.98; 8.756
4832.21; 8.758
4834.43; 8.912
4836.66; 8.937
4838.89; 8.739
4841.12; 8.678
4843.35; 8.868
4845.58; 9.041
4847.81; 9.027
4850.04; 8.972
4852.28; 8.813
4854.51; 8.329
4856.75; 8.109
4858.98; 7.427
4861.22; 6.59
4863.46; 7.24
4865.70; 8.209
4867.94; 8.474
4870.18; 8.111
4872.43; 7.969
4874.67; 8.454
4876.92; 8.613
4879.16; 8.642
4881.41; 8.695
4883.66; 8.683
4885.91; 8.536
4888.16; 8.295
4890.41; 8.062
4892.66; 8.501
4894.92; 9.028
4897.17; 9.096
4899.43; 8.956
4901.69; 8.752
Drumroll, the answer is 1.8 Ang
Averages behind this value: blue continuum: 8.85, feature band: 8.11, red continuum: 8.5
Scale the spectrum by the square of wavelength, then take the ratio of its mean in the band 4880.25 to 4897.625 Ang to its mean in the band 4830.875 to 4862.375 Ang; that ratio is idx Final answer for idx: 1.0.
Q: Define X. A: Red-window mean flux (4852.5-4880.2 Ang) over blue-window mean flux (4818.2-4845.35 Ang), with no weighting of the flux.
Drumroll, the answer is 0.9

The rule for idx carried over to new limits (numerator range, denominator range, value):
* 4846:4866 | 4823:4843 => 0.93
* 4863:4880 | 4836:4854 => 0.94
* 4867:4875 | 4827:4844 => 0.95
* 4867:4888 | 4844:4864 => 1.04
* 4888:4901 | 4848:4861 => 1.07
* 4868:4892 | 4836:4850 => 0.96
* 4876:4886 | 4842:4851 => 0.98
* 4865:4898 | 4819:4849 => 0.98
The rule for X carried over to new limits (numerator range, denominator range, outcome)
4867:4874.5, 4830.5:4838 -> 0.93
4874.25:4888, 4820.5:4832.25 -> 0.98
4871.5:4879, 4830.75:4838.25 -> 0.95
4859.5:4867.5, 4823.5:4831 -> 0.85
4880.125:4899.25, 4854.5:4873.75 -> 1.10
